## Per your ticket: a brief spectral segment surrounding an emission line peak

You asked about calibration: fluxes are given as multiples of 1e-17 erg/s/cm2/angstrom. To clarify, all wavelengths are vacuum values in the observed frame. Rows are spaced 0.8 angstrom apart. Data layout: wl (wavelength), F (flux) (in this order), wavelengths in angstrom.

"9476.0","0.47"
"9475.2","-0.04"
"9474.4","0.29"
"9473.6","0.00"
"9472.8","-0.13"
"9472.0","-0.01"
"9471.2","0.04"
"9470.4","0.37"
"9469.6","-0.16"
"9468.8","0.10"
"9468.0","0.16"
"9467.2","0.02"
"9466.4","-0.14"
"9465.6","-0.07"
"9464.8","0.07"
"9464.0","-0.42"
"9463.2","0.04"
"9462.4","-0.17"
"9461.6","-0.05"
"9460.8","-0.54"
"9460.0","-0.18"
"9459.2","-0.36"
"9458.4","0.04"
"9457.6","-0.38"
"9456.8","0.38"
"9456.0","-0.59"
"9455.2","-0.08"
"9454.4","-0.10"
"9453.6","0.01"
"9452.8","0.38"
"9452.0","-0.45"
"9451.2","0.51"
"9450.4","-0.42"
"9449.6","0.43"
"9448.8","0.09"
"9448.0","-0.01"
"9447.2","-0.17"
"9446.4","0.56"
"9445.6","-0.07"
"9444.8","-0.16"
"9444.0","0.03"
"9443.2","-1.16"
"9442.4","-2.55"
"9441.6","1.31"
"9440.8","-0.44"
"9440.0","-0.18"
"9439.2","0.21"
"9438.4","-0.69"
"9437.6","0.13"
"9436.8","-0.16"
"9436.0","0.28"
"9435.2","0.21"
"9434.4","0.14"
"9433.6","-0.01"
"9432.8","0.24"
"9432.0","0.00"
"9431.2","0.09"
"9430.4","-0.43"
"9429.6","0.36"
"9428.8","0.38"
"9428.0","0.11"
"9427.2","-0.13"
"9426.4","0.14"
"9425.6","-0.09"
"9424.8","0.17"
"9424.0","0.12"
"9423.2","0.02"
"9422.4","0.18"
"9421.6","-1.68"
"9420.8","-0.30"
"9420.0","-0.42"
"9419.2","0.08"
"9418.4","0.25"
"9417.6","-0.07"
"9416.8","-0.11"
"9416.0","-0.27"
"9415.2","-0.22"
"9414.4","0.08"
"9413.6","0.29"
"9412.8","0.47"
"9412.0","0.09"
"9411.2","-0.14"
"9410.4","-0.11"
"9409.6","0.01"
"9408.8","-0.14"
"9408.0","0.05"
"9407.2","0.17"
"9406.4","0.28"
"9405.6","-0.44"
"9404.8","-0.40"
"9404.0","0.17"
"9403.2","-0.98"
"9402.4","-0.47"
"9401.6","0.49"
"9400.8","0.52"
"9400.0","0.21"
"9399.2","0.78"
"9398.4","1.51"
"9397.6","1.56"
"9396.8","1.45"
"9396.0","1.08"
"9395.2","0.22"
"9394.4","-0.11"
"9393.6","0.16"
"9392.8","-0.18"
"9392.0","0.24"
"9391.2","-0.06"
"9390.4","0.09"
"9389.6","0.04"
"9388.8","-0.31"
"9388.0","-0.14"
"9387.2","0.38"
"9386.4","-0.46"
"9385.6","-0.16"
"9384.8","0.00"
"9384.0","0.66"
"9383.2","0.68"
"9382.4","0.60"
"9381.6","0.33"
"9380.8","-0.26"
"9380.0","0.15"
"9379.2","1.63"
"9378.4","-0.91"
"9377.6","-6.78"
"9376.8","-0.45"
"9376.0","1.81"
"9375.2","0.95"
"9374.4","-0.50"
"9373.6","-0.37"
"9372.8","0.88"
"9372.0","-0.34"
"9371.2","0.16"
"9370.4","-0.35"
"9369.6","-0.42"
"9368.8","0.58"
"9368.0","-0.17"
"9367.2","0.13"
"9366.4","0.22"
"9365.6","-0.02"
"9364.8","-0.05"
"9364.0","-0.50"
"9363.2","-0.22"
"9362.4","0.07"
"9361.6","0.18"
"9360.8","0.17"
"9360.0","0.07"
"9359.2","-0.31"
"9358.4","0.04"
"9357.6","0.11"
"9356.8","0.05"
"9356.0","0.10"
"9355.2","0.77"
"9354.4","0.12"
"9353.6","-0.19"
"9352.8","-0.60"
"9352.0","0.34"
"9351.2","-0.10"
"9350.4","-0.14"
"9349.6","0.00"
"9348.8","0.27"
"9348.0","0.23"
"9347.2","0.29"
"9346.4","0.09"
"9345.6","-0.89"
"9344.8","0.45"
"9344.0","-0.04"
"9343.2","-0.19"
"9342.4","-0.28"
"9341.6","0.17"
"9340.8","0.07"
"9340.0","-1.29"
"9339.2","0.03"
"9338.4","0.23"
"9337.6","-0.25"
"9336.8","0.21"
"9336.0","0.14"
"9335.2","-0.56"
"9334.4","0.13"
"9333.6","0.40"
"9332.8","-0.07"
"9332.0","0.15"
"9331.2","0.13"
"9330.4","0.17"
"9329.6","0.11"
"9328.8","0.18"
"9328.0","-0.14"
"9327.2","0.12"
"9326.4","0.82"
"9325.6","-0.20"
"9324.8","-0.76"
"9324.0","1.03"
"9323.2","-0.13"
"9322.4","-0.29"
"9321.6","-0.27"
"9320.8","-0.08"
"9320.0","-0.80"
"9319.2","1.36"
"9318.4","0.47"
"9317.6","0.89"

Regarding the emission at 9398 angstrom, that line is [O III]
